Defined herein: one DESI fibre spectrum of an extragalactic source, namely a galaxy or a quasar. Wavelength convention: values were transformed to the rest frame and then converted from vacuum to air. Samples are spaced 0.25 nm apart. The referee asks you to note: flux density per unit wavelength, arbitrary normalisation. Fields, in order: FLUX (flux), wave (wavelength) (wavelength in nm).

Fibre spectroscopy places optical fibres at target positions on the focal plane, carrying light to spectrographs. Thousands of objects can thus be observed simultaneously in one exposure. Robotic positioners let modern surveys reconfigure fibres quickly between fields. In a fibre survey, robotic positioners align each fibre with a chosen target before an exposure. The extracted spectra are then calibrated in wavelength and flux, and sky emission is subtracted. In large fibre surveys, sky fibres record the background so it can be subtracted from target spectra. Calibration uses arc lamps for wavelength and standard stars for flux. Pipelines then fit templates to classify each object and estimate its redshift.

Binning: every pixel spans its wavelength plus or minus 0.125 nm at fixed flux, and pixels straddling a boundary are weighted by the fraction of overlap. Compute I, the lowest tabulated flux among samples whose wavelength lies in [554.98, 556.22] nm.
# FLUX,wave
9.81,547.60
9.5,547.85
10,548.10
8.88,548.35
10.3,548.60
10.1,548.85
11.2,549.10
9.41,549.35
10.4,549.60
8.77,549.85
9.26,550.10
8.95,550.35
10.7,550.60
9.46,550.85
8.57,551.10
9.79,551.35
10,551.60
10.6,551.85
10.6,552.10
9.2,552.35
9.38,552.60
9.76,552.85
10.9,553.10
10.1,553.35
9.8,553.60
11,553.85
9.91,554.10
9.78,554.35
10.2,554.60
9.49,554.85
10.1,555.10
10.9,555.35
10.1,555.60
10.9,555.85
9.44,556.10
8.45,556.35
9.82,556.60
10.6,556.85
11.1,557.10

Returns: 9.44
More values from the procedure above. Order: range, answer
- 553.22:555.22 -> 9.49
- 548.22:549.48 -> 8.88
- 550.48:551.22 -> 8.57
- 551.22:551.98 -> 9.79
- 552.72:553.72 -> 9.76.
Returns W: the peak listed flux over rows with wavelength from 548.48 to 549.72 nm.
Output 11.2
